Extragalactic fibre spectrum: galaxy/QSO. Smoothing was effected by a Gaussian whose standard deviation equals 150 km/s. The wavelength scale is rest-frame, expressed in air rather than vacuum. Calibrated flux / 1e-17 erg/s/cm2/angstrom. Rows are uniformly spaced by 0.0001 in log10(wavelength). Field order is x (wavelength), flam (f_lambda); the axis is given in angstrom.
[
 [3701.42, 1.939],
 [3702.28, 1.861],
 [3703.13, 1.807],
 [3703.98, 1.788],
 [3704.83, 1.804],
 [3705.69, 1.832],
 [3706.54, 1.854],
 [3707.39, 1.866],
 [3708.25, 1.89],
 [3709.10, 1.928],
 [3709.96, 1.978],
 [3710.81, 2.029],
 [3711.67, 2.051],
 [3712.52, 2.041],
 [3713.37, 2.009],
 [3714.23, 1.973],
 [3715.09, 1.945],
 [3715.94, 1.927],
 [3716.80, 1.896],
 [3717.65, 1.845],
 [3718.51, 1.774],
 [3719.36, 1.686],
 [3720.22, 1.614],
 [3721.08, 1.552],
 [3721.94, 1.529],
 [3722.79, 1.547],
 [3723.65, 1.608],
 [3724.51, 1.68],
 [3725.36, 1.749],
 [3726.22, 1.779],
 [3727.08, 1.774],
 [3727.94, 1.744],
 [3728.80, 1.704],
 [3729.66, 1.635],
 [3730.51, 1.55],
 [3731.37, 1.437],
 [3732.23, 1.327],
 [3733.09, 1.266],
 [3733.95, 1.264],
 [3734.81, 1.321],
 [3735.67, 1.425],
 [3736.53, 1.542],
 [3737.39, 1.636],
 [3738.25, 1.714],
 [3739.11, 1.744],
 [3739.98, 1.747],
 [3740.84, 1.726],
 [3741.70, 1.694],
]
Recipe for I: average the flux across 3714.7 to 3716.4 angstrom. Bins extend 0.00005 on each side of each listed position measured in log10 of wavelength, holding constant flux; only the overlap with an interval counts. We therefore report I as 1.94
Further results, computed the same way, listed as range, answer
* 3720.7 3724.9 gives 1.58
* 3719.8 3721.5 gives 1.58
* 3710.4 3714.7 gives 2.02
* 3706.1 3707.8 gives 1.87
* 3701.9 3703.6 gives 1.84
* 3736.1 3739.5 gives 1.66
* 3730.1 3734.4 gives 1.37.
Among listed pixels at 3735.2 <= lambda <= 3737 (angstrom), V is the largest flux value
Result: 1.542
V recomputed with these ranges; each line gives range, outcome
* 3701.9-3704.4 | 1.861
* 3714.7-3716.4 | 1.945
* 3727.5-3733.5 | 1.744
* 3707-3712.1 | 2.051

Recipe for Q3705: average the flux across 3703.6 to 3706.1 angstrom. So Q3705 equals 1.81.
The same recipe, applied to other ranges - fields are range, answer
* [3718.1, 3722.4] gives 1.63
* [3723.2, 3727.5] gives 1.72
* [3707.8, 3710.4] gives 1.93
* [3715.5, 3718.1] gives 1.89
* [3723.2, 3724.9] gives 1.64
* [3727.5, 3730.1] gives 1.7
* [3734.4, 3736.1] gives 1.37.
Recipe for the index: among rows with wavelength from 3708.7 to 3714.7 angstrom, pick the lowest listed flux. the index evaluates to 1.928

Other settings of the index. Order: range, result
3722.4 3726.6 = 1.547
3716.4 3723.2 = 1.529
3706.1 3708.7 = 1.854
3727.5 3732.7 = 1.327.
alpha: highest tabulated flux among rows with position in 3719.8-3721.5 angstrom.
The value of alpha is 1.614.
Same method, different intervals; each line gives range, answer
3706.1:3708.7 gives 1.89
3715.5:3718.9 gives 1.927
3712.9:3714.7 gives 2.009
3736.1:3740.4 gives 1.747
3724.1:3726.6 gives 1.779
